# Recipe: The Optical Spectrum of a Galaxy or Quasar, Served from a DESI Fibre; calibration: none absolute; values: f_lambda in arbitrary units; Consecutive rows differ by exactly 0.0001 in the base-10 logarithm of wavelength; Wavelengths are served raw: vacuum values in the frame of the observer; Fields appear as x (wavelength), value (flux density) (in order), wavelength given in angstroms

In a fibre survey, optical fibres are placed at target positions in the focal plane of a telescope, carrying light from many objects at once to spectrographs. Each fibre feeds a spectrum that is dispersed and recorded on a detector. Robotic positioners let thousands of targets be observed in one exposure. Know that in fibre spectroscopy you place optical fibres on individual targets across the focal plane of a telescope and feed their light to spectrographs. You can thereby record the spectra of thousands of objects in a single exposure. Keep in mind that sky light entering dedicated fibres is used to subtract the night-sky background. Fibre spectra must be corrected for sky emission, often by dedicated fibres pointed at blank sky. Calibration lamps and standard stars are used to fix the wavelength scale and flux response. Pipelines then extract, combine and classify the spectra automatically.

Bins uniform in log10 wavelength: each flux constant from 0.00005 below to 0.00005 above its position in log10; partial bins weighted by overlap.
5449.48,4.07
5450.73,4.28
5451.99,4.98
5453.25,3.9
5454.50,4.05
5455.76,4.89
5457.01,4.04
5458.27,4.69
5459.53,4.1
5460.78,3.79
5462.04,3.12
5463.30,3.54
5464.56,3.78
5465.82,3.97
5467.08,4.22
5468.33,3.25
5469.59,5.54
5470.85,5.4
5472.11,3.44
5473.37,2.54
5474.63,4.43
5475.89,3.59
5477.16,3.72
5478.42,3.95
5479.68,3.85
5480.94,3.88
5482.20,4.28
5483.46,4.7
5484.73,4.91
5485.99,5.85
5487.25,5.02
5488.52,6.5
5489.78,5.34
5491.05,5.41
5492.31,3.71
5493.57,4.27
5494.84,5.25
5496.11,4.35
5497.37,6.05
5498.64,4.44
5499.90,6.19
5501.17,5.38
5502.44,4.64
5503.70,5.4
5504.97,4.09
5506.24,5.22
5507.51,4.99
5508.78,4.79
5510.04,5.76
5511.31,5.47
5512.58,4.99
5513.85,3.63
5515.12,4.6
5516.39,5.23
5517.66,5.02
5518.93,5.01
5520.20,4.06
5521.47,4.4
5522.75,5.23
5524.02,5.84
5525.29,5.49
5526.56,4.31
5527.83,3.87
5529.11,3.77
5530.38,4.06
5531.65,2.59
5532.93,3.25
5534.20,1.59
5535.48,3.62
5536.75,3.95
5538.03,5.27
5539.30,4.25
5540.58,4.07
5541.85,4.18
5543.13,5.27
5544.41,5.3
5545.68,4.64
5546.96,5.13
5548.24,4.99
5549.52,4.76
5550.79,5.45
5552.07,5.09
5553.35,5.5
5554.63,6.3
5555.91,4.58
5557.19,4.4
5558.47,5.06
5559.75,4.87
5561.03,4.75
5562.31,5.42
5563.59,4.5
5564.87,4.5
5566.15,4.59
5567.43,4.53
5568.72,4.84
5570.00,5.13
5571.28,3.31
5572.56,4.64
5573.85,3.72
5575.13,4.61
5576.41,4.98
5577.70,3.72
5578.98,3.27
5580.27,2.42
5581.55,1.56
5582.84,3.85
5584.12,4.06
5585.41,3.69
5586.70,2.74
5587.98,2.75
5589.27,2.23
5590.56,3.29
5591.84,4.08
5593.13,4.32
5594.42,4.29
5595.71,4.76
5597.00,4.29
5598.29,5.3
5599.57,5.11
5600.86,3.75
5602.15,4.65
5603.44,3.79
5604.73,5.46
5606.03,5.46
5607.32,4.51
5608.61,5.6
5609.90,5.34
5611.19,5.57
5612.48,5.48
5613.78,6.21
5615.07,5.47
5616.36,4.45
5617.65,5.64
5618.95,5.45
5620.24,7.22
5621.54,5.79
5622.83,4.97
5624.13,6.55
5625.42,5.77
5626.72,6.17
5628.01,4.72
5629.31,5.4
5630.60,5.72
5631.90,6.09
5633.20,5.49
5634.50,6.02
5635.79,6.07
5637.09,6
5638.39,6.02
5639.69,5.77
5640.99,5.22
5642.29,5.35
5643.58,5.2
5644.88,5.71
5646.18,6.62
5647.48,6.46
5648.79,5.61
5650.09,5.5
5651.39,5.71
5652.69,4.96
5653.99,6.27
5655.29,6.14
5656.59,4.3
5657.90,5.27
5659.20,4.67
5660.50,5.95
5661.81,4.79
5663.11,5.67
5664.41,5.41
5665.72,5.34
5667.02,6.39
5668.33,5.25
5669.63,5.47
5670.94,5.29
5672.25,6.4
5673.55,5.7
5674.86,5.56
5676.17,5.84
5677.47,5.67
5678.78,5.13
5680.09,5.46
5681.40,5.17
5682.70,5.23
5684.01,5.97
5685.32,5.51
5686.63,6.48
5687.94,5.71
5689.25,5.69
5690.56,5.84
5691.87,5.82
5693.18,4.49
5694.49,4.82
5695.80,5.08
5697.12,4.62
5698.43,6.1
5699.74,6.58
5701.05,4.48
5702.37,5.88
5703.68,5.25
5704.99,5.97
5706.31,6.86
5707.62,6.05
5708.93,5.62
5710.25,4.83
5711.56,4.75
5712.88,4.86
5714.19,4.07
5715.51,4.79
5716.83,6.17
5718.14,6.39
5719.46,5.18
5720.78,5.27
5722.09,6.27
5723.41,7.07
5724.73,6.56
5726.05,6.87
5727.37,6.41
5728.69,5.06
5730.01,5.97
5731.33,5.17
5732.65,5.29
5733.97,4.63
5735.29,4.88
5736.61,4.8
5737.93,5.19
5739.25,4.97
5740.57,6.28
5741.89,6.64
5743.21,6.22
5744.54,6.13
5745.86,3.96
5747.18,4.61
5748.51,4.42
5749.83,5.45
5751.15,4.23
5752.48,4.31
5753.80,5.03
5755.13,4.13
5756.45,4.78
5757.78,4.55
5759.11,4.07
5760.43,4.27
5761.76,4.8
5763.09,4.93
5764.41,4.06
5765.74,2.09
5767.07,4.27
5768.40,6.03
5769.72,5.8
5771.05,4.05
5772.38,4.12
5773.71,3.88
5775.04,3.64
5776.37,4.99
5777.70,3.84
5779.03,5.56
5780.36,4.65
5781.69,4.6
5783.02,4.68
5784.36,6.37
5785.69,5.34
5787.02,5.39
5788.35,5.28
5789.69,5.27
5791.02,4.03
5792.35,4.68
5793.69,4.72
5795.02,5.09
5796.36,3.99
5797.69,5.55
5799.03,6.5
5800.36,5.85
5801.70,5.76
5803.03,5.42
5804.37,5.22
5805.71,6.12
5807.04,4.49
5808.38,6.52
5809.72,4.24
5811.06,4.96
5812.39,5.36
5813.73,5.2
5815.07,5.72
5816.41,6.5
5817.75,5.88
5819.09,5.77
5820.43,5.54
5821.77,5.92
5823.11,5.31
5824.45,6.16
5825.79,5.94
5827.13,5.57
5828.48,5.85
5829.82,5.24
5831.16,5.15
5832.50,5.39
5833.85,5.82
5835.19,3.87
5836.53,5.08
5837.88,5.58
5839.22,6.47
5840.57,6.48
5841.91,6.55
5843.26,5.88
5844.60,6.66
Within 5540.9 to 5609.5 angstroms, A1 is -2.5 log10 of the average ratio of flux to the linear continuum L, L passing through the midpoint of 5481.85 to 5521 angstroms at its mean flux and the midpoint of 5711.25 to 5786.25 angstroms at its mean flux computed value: 0.14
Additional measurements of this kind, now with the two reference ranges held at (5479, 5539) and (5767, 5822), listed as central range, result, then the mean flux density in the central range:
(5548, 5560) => -0.08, 5.11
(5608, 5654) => -0.17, 5.7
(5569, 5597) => 0.28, 3.72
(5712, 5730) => -0.15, 5.76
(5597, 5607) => 0.02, 4.75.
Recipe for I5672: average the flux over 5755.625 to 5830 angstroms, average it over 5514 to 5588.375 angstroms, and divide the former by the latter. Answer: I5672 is 1.2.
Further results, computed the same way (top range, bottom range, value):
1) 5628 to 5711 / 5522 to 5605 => 1.30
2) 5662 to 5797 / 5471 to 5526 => 1.09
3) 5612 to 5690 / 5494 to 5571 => 1.19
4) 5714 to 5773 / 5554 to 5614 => 1.17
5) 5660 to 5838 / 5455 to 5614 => 1.18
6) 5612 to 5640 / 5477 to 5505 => 1.18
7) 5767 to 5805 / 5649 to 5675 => 0.91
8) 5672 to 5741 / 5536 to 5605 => 1.27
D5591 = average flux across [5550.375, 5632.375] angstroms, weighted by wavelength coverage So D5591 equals 4.71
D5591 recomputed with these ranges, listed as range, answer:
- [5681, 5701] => 5.52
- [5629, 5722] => 5.56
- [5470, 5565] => 4.66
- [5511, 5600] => 4.34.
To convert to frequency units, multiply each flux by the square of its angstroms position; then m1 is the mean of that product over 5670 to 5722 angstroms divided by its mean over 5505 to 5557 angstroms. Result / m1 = 1.26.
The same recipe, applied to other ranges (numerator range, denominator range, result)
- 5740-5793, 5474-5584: 1.14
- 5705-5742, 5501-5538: 1.34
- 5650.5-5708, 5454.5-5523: 1.30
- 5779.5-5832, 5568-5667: 1.15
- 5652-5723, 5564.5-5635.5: 1.21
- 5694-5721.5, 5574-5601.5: 1.50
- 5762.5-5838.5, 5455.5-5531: 1.25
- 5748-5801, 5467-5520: 1.11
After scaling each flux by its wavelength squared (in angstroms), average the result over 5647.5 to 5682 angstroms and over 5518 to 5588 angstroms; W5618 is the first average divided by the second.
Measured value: 1.3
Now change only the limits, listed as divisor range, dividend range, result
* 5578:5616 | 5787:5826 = 1.37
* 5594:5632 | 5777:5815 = 1.04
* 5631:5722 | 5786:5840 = 1.02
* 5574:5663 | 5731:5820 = 1.06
